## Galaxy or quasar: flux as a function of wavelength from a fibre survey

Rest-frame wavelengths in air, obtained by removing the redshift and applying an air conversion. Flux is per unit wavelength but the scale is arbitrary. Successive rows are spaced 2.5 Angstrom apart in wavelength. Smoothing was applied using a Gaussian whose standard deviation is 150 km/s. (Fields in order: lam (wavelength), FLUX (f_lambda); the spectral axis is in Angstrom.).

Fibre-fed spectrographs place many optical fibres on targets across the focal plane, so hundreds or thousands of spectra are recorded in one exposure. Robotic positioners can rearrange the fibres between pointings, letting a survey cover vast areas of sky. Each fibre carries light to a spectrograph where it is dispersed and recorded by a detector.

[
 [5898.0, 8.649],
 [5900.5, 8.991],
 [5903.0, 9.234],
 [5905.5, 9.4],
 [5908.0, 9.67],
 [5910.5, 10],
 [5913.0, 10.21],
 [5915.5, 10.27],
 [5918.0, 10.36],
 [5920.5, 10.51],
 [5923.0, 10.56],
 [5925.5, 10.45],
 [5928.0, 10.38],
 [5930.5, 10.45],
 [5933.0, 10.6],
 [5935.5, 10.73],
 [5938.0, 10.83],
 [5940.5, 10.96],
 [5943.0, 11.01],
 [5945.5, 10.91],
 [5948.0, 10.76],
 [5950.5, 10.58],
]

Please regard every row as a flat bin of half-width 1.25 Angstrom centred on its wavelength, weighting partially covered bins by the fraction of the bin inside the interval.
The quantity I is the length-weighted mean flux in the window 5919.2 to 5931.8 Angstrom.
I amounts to 10.5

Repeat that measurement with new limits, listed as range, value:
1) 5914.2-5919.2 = 10.3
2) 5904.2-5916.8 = 9.91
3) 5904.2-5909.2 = 9.53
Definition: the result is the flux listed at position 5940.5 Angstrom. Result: 10.96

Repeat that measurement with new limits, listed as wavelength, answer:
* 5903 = 9.234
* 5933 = 10.6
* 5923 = 10.56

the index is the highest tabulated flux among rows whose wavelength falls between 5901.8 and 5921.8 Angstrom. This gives 10.51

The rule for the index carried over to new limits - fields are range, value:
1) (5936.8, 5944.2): 11.01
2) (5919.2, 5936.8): 10.73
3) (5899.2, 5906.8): 9.4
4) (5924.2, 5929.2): 10.45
